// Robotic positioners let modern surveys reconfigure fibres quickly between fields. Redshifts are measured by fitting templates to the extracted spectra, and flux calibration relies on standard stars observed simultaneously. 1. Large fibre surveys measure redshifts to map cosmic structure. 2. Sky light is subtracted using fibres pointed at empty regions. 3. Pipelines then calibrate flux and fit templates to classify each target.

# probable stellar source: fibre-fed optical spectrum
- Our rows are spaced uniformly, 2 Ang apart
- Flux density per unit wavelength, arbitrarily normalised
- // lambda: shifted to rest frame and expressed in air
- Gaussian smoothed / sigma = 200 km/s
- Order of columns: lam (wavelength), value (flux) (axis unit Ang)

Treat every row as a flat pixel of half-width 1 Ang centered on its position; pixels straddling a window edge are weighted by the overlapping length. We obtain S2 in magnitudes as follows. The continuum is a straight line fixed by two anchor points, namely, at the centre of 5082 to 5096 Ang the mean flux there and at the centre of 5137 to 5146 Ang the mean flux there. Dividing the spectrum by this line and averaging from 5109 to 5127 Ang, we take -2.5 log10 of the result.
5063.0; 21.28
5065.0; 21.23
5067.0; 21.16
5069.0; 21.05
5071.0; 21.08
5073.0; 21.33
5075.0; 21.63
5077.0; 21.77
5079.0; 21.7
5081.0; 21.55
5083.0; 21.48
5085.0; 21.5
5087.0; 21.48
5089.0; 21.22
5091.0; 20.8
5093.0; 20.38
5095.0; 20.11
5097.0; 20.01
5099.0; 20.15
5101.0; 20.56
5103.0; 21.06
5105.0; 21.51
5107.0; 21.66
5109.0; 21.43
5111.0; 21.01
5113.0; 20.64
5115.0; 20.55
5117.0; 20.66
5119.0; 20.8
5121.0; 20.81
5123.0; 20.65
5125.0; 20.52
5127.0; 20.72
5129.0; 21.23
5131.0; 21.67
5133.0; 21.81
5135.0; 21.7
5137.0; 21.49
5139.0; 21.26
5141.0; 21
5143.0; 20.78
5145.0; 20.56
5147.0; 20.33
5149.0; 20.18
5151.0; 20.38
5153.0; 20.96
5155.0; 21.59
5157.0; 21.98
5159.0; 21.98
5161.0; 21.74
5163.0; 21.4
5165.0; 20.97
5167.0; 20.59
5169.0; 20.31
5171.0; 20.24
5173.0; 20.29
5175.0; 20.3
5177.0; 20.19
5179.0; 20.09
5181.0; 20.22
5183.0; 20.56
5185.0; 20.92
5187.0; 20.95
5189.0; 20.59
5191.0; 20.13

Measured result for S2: 0.01 mag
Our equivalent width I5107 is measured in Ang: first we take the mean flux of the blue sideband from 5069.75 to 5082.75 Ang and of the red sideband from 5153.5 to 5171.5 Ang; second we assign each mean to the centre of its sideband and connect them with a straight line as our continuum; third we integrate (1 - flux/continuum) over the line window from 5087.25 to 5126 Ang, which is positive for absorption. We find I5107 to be 1.1 Ang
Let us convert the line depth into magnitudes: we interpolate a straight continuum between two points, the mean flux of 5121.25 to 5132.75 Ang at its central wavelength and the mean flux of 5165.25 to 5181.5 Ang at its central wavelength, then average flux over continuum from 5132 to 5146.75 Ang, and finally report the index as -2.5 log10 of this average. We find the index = -0.019 mag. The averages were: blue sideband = 21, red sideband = 20.3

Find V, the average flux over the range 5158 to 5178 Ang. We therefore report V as 20.8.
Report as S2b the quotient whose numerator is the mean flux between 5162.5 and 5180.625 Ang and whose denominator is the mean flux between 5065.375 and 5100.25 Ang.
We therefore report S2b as 1.0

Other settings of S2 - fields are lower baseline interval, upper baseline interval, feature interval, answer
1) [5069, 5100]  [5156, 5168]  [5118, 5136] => 0.01 mag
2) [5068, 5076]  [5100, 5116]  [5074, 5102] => 0.01 mag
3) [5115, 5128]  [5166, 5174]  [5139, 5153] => -0.01 mag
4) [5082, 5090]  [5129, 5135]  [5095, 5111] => 0.03 mag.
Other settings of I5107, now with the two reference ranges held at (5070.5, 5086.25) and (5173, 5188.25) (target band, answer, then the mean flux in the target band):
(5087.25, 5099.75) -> 0.5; 20.5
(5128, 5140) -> -0.3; 21.5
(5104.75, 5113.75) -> 0.0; 21.2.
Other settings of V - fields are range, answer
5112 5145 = 21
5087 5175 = 20.9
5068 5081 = 21.4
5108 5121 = 20.8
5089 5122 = 20.8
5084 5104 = 20.7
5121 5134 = 21.1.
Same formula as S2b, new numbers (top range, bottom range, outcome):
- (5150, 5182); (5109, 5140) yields 0.99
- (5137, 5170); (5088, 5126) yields 1.01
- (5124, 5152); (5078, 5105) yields 1.00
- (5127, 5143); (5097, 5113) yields 1.02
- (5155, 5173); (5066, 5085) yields 0.99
